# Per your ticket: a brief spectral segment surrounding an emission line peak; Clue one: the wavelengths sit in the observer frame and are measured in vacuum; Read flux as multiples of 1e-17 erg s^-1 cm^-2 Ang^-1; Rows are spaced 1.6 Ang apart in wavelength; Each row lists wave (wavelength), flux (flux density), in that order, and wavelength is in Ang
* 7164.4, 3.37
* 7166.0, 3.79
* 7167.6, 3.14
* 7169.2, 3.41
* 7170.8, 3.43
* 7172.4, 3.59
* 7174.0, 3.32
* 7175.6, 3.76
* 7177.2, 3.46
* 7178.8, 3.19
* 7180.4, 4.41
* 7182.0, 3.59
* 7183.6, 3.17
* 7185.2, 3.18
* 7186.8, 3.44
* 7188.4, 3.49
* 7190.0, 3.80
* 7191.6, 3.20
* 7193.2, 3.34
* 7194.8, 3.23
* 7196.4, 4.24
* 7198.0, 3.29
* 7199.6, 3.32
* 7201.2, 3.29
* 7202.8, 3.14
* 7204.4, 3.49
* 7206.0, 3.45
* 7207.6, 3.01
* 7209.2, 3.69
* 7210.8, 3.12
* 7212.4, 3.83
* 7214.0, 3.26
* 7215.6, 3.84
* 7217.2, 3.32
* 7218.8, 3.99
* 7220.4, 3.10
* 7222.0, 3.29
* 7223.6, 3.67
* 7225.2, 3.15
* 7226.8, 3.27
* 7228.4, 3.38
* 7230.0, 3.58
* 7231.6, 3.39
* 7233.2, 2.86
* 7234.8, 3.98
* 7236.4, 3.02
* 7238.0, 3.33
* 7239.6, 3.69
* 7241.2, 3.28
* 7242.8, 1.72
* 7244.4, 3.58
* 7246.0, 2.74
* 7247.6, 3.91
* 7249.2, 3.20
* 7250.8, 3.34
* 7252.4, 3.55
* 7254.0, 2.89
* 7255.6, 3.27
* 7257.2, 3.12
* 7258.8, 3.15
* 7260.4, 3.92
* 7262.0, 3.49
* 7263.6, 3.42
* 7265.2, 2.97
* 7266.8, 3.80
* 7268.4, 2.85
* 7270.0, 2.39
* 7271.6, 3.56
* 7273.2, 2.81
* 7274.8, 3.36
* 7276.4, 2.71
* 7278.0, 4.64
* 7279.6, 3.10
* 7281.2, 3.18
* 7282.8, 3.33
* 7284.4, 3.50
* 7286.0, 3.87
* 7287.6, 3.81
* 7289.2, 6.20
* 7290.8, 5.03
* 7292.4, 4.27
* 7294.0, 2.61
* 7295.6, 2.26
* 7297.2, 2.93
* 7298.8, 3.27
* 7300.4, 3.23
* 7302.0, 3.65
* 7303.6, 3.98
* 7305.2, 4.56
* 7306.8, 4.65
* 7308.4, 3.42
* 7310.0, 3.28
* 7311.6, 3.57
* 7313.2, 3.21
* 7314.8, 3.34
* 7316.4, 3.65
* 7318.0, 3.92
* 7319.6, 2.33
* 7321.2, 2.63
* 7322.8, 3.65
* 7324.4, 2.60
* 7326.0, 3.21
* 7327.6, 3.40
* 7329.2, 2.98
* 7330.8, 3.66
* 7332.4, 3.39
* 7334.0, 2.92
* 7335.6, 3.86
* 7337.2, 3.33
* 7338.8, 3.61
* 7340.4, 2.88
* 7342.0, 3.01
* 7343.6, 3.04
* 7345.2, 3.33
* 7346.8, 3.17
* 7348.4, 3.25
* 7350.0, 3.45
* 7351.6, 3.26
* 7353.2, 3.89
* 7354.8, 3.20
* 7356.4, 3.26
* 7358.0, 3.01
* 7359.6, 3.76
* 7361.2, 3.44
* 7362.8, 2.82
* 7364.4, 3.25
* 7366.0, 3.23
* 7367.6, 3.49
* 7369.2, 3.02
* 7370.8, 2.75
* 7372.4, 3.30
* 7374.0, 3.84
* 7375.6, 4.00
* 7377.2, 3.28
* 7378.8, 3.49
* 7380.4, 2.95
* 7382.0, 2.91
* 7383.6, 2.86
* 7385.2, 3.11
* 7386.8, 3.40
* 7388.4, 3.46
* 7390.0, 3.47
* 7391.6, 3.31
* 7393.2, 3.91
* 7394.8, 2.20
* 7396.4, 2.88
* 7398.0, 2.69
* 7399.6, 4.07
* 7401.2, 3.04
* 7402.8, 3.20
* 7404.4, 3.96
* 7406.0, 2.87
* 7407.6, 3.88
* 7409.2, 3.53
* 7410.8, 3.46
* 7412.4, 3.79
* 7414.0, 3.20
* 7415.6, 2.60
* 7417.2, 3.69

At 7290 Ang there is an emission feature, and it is [S II] 6716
